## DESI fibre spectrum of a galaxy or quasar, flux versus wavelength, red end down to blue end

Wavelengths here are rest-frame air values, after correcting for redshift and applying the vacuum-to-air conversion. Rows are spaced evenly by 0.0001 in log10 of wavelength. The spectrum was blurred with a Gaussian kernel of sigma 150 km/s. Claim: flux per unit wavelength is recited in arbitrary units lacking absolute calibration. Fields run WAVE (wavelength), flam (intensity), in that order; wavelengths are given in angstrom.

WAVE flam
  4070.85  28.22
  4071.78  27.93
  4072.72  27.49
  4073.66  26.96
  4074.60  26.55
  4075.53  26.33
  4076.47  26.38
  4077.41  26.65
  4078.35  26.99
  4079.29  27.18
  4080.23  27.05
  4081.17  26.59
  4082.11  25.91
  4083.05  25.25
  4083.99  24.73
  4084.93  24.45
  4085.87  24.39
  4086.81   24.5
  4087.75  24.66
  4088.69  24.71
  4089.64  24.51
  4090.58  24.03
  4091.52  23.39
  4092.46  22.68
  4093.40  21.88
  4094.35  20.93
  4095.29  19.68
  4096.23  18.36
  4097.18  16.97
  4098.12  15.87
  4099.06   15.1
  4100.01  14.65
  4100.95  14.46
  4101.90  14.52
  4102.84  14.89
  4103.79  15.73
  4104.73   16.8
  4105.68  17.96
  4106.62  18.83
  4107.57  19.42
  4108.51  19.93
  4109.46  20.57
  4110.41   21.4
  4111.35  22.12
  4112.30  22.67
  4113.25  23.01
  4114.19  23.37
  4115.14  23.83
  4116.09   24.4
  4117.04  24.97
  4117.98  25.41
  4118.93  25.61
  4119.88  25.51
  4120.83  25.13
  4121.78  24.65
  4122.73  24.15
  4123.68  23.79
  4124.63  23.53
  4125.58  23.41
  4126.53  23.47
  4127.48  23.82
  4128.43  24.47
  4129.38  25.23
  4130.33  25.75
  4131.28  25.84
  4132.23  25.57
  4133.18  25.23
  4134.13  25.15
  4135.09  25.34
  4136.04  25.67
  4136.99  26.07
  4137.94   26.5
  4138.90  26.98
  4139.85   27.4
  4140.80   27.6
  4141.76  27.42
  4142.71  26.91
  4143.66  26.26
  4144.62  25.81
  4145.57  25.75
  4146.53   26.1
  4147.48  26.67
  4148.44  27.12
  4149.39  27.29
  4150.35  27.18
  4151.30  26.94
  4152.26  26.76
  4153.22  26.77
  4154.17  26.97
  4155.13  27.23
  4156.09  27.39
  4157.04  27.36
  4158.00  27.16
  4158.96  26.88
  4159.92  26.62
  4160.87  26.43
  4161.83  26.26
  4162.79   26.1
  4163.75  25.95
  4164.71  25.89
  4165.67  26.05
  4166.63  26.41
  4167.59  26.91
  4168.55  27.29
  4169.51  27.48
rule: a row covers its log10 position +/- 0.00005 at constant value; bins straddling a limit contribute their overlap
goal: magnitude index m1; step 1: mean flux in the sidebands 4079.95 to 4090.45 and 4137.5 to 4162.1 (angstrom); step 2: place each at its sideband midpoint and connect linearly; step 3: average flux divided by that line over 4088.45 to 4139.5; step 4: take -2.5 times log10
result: 0.168 mag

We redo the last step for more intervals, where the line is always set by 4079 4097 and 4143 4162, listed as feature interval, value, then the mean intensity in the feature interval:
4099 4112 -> 0.36 mag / 17.7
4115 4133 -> 0.03 mag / 24.7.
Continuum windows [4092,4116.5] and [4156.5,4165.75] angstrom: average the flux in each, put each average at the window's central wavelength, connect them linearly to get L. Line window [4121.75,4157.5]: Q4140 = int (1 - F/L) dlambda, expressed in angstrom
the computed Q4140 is -3.4 angstrom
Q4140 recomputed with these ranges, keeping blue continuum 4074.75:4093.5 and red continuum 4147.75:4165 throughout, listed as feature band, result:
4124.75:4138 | 0.6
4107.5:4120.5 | 1.4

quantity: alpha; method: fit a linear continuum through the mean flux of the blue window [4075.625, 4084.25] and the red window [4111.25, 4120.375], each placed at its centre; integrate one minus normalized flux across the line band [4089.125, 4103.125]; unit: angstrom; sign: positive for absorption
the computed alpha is 3.6 angstrom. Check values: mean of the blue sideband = 26.3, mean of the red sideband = 24.2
